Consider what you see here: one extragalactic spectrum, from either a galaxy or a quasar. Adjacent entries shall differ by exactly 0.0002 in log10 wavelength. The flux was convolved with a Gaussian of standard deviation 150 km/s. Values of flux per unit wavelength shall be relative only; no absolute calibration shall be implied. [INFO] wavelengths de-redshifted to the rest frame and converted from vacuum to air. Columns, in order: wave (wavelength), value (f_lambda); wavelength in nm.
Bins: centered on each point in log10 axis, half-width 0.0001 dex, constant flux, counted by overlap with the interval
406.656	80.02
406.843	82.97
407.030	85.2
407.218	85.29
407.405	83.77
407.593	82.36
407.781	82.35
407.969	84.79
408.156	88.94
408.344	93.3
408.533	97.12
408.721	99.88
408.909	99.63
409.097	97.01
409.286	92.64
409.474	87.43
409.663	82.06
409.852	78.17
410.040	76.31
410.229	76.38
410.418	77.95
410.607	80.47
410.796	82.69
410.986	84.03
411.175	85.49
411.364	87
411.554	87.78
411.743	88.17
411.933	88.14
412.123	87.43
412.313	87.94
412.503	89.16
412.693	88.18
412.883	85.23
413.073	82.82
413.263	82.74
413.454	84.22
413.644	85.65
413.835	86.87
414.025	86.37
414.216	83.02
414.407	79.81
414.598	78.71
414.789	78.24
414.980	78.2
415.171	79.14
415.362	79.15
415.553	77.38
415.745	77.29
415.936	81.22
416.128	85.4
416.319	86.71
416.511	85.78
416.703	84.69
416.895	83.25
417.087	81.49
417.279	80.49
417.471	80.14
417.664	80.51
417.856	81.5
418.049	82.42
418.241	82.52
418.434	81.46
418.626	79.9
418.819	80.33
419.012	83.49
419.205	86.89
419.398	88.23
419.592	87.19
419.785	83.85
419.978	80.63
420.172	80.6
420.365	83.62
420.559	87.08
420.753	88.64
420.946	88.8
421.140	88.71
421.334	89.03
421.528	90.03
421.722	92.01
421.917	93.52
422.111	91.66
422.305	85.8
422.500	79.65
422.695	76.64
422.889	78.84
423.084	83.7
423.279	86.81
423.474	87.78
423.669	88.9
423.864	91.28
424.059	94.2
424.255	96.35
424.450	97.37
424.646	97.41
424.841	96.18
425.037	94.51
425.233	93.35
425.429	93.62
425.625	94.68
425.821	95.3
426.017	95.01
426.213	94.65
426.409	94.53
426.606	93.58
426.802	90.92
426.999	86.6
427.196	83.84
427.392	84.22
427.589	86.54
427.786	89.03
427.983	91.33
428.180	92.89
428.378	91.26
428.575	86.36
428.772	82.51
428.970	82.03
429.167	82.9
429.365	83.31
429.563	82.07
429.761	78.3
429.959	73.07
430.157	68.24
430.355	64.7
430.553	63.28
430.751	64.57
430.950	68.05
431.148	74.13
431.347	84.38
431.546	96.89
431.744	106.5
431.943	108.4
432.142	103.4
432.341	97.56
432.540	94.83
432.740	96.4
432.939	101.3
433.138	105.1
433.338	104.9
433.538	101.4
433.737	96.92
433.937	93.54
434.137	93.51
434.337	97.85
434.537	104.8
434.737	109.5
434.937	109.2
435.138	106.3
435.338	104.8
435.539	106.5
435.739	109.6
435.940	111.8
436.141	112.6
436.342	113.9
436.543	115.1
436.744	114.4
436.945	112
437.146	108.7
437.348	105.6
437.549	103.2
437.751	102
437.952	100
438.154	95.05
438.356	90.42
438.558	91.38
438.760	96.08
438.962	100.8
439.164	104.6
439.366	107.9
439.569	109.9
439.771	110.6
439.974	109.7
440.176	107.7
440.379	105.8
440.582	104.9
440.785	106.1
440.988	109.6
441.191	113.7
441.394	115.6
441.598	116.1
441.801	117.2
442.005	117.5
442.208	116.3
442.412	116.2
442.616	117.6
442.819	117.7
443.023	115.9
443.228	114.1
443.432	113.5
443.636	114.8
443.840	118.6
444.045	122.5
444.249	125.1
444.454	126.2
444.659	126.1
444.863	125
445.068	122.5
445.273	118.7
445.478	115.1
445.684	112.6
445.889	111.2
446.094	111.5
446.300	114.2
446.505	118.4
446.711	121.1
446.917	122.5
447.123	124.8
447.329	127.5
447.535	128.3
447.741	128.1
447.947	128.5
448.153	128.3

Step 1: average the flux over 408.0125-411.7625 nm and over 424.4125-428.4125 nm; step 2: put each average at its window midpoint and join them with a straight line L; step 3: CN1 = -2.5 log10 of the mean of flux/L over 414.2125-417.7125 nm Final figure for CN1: 0.10 mag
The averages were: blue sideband 87.1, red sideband 92.1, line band 81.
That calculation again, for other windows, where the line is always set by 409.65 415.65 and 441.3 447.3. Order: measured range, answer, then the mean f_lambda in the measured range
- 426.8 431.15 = 0.249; 80.3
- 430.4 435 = 0.123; 94.2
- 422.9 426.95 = 0.047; 92.6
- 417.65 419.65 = 0.082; 83.2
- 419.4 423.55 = 0.083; 86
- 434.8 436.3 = -0.003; 109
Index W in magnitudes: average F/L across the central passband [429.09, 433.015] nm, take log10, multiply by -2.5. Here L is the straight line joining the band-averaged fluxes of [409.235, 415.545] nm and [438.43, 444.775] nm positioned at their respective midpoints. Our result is 0.21 mag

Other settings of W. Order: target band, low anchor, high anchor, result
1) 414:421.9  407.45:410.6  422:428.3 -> 0.069 mag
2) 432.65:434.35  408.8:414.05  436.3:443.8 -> 0.049 mag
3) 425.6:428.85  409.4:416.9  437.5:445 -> 0.081 mag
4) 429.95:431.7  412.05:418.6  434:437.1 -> 0.348 mag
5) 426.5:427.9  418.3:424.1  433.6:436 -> 0.069 mag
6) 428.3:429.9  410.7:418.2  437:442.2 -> 0.163 mag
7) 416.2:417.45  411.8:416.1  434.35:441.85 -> 0.030 mag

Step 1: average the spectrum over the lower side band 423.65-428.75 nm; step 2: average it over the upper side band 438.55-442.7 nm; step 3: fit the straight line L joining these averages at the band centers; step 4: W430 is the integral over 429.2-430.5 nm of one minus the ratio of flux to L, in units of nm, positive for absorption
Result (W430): 0.29 nm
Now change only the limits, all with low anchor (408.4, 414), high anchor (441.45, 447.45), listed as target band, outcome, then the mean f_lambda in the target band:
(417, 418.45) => 0.18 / 81.3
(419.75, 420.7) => 0.12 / 83.3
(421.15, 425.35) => 0.36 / 89.8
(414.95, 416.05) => 0.14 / 78.9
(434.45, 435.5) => 0.02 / 107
